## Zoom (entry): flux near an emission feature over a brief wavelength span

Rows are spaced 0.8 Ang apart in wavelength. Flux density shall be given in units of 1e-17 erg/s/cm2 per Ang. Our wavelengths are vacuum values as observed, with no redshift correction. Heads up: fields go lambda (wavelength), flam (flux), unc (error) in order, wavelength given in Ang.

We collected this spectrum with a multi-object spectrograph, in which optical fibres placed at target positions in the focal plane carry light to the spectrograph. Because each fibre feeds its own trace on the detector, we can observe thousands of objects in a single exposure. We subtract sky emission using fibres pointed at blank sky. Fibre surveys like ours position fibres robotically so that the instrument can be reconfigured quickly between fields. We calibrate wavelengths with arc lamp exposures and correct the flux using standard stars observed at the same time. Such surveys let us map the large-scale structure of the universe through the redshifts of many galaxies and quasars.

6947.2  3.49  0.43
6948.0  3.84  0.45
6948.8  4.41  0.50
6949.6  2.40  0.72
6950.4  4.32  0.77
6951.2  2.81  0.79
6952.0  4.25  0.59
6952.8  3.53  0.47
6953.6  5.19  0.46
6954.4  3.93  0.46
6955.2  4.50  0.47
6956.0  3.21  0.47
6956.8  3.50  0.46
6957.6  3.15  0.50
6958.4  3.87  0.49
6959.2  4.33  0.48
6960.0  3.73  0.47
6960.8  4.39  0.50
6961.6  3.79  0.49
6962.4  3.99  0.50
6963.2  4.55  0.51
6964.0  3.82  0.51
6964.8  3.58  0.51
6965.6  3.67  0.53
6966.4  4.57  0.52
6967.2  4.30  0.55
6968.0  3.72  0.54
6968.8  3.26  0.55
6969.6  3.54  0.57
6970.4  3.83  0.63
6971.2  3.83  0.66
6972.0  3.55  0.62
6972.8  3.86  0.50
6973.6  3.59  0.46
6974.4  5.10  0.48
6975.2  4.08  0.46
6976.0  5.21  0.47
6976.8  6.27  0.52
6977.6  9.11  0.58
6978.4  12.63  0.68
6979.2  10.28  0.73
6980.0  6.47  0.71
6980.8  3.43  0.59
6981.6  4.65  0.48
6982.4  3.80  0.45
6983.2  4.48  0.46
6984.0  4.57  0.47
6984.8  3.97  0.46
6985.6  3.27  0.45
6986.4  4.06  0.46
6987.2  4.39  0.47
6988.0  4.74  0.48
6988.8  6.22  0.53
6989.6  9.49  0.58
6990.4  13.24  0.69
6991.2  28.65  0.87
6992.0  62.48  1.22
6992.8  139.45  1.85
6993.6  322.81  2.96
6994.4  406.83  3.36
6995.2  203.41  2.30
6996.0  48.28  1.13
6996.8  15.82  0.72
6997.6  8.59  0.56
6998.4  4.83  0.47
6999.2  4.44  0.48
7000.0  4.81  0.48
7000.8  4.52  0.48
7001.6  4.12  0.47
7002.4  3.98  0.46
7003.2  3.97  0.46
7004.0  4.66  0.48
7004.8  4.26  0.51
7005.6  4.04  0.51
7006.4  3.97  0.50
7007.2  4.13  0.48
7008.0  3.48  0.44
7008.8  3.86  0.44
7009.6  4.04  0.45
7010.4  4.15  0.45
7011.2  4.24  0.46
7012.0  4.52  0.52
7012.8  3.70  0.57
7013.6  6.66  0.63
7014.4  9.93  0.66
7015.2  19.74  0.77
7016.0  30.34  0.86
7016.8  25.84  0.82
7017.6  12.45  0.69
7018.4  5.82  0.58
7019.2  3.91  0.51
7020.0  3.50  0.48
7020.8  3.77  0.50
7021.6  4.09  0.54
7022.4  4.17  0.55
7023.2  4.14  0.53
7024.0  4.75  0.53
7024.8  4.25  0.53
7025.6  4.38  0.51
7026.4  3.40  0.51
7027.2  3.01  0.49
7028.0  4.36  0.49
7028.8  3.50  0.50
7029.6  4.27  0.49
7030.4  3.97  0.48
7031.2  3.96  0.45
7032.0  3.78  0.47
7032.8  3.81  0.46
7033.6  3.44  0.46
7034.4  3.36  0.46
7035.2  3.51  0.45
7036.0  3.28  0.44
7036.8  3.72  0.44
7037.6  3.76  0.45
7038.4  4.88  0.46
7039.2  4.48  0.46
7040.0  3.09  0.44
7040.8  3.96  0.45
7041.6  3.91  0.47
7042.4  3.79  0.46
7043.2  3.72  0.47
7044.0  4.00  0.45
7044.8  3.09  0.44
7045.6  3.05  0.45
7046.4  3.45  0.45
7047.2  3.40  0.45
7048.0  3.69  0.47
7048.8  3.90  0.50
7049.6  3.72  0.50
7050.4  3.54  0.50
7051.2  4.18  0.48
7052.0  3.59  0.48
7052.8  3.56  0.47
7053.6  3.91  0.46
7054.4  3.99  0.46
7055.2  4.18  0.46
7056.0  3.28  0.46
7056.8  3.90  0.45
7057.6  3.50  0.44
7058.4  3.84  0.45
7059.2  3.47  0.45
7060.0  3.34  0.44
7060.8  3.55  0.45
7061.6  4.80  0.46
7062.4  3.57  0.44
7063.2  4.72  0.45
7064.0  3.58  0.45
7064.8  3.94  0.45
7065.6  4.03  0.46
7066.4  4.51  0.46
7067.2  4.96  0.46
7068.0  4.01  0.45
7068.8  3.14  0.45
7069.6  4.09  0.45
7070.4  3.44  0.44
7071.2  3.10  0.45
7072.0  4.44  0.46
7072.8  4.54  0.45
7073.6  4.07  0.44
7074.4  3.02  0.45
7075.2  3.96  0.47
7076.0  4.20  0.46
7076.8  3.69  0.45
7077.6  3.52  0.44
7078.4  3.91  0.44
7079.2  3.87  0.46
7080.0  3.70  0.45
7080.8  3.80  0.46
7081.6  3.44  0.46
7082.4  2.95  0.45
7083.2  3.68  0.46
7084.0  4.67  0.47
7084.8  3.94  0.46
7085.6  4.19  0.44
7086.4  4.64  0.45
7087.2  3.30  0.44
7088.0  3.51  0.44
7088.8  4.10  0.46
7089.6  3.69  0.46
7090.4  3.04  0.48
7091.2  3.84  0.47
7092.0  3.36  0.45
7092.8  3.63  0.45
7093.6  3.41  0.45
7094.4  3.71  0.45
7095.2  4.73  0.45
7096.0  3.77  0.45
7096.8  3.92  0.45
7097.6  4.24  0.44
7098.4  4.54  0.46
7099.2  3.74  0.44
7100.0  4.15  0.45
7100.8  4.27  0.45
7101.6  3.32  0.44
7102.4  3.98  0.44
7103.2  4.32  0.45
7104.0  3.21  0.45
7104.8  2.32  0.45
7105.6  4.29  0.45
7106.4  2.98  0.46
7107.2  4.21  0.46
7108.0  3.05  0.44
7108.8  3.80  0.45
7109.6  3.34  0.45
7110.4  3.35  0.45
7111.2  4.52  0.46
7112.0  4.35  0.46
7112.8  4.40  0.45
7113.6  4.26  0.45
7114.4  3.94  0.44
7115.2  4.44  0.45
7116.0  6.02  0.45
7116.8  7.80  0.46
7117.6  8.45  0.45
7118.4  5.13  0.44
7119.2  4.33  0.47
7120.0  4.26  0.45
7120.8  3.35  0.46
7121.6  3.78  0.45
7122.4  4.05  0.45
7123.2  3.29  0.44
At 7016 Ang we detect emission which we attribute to [N II]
